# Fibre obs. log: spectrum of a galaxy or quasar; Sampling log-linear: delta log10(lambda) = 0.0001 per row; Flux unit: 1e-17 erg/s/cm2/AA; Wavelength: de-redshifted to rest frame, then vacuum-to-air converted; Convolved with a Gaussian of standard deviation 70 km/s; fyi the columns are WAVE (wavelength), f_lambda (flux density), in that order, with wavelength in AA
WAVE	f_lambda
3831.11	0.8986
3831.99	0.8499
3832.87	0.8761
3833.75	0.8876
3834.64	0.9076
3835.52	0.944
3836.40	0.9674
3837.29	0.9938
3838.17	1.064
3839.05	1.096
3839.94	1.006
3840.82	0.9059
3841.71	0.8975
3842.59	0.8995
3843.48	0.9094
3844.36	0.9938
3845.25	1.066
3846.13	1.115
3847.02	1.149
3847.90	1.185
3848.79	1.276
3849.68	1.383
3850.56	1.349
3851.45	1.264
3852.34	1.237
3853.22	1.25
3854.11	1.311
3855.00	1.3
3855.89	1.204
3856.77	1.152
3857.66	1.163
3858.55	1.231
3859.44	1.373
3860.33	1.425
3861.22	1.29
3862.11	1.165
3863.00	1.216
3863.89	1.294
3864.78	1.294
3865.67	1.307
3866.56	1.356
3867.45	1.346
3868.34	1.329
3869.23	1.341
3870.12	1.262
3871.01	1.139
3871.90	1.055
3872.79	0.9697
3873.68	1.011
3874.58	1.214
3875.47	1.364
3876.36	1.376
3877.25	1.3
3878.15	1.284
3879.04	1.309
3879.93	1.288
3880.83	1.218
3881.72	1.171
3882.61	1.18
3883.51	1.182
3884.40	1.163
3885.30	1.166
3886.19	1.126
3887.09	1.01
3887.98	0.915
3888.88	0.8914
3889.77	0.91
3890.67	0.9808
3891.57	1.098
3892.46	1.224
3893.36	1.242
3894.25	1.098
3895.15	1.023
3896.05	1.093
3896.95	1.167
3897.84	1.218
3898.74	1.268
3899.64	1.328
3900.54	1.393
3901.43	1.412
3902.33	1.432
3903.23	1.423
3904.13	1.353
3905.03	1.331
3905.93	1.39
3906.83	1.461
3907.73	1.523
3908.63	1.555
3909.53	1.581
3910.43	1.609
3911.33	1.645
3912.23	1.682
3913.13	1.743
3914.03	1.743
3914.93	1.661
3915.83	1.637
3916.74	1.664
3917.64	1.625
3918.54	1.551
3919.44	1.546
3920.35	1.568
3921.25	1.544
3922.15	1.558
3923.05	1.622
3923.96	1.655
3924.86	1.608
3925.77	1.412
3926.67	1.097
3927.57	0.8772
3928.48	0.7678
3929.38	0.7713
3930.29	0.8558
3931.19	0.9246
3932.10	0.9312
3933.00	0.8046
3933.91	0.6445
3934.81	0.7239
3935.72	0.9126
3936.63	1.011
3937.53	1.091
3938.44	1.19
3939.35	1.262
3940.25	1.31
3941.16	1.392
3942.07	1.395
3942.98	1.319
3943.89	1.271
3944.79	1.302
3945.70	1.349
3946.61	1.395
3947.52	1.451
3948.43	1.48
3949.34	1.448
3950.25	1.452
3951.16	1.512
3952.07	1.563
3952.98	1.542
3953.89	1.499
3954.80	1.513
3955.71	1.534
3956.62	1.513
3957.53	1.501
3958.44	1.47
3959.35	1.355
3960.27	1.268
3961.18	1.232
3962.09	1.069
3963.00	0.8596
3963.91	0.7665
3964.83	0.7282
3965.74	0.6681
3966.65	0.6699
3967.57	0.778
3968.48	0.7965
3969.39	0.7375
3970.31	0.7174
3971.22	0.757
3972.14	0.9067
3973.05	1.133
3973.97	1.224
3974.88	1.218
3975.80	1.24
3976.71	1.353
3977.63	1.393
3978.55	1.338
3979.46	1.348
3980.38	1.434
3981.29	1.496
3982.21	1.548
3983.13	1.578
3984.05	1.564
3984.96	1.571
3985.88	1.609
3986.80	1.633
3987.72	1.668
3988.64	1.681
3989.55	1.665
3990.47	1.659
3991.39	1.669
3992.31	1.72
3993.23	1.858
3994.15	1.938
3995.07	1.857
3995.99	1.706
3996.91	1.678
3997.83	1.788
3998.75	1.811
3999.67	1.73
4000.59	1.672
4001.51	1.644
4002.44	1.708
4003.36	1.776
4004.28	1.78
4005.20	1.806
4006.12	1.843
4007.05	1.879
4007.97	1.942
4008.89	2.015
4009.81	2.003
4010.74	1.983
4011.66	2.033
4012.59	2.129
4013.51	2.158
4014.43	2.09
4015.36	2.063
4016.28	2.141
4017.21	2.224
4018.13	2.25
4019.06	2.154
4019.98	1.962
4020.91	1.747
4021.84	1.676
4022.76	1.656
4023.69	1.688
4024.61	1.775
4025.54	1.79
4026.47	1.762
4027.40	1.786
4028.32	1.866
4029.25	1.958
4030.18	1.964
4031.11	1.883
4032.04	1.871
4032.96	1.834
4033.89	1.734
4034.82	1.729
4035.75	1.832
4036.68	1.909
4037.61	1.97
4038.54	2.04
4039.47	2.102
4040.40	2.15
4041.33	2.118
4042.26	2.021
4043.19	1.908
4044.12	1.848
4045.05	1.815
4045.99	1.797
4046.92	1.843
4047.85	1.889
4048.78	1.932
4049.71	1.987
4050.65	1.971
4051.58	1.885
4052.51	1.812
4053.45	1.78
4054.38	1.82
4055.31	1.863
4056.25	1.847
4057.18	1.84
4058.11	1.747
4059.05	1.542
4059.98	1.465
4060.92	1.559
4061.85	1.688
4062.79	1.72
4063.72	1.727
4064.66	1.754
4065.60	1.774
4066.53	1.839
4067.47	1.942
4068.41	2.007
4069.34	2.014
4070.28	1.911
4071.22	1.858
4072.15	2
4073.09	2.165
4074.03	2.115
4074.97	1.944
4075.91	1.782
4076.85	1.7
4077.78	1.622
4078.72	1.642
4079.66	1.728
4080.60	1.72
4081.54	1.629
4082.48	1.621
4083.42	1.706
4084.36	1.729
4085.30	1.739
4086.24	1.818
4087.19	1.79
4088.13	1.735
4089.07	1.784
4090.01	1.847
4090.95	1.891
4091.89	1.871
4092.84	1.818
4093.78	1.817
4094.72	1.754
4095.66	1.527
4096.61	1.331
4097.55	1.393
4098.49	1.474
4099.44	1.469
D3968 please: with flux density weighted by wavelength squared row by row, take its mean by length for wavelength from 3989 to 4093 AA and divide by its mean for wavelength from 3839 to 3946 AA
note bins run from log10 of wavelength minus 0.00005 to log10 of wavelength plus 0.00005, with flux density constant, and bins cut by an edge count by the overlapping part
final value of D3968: 1.6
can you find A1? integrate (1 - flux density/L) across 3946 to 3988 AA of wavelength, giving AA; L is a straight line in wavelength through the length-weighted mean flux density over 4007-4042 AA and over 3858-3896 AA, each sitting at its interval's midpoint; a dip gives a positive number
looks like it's 9.6 AA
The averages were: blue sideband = 1.19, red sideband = 1.95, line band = 1.27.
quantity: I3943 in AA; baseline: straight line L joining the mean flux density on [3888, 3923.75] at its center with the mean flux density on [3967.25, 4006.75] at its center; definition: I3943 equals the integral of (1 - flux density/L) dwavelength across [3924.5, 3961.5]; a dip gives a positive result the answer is 5.2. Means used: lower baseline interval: 1.4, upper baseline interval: 1.49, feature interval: 1.24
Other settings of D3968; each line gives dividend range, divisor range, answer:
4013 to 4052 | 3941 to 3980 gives 1.64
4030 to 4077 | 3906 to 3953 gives 1.47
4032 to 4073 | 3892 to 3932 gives 1.45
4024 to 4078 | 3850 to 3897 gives 1.69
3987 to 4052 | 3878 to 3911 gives 1.61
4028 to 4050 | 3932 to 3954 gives 1.61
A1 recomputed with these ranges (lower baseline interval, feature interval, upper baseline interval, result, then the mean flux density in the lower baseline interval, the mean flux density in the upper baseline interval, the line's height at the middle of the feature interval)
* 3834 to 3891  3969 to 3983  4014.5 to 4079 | 3.5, 1.16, 1.87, 1.6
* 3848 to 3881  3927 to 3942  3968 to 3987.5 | 3.4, 1.26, 1.27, 1.27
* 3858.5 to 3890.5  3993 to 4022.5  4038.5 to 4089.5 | -4.7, 1.2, 1.83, 1.64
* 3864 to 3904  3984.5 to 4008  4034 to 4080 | -1.6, 1.2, 1.86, 1.63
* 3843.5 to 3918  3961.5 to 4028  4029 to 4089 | 2.7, 1.28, 1.84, 1.64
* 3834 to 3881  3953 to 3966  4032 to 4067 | 2.5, 1.18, 1.84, 1.53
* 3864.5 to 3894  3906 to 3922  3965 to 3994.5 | -4.8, 1.18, 1.32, 1.23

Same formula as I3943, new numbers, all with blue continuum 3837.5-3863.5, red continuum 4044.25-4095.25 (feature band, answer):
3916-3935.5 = 2.2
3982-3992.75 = -0.4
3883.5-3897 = 2.2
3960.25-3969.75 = 4.1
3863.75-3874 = -0.1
